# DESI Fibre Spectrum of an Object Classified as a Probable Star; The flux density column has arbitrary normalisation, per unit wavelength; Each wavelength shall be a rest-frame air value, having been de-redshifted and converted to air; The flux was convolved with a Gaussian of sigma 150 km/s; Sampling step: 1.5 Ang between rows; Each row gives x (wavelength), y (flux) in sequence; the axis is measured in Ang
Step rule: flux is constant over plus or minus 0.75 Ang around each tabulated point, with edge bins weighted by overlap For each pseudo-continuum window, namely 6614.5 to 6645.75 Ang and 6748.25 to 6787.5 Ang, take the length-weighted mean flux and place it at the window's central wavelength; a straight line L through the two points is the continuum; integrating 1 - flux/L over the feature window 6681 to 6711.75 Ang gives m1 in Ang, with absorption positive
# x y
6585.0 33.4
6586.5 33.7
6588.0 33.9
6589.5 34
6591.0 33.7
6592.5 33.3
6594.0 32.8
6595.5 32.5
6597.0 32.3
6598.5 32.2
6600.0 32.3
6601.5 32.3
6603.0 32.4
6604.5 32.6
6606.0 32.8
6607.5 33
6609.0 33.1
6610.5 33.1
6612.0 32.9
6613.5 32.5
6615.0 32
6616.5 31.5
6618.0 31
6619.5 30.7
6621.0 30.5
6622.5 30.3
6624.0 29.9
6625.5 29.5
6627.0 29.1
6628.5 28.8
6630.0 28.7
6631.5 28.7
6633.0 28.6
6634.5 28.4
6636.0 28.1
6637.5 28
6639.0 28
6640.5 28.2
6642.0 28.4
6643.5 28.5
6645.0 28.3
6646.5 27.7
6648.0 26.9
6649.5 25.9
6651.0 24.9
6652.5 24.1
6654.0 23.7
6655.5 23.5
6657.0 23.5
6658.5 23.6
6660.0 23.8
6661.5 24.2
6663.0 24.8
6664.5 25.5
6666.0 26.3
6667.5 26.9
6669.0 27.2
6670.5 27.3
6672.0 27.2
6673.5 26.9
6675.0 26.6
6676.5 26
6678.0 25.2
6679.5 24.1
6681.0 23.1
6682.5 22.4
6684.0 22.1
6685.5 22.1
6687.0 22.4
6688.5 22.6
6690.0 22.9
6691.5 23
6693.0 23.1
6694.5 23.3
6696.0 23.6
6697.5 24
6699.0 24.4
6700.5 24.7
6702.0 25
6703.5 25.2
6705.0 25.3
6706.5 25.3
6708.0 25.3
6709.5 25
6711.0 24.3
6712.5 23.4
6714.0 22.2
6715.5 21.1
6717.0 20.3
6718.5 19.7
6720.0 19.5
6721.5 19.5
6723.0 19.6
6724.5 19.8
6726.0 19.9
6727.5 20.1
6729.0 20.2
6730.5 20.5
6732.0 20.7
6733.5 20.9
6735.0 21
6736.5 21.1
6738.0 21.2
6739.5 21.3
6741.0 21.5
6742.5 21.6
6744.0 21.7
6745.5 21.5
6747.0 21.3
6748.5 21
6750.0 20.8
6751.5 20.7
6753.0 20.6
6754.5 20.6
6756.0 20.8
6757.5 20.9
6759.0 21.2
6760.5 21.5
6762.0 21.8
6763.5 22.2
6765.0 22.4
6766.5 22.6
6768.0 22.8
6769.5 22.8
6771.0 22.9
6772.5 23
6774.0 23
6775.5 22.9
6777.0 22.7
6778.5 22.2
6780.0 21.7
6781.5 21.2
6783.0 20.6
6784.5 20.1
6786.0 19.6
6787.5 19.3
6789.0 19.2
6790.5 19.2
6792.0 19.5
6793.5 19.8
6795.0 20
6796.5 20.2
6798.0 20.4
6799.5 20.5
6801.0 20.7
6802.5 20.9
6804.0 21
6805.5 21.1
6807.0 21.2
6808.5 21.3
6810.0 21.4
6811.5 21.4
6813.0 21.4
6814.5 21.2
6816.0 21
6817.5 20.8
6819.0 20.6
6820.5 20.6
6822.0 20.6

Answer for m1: 2.1 Ang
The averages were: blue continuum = 29.3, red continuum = 21.6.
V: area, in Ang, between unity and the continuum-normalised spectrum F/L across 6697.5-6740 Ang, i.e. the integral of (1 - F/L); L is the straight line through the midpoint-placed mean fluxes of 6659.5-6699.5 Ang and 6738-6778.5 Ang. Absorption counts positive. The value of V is 2.0 Ang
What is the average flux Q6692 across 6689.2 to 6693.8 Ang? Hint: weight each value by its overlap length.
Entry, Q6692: 23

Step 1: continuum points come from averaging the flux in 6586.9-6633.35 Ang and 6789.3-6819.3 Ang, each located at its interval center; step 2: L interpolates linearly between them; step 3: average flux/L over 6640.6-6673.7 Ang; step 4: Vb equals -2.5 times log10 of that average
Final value 0.12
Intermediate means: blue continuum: 31.7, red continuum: 20.7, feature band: 25.9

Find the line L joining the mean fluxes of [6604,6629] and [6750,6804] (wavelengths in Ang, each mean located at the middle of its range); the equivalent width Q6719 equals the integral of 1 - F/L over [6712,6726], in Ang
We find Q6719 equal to 2.47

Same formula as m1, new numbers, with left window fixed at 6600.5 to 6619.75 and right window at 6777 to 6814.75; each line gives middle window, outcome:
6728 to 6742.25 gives 2.0 Ang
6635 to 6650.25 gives 1.3 Ang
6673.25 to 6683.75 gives 1.3 Ang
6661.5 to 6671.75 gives 0.9 Ang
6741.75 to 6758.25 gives 1.7 Ang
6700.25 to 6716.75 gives 1.3 Ang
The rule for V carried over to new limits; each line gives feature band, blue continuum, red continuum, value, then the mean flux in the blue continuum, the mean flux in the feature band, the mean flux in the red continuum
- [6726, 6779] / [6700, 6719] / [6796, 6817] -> 2.18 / 23.6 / 21.5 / 21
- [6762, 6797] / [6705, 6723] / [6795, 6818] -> 0.06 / 22.3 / 21.3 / 20.9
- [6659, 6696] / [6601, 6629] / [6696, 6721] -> 2.22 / 31.5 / 24.5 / 23.4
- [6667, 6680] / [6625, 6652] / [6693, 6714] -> -0.18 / 28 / 26.4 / 24.4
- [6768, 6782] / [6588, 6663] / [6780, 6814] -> -0.57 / 29.5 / 22.5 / 20.5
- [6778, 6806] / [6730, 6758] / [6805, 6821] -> 0.96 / 21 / 20.4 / 21.1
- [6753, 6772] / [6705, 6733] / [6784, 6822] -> -0.75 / 21.6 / 21.8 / 20.5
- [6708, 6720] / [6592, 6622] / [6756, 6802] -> 1.47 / 32.3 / 22.3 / 21.2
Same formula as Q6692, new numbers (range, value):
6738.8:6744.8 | 21.5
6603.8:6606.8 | 32.7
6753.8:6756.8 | 20.7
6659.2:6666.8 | 24.9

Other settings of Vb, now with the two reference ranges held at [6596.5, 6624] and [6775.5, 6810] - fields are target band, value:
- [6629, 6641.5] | 0.08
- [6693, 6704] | 0.10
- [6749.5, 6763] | 0.09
